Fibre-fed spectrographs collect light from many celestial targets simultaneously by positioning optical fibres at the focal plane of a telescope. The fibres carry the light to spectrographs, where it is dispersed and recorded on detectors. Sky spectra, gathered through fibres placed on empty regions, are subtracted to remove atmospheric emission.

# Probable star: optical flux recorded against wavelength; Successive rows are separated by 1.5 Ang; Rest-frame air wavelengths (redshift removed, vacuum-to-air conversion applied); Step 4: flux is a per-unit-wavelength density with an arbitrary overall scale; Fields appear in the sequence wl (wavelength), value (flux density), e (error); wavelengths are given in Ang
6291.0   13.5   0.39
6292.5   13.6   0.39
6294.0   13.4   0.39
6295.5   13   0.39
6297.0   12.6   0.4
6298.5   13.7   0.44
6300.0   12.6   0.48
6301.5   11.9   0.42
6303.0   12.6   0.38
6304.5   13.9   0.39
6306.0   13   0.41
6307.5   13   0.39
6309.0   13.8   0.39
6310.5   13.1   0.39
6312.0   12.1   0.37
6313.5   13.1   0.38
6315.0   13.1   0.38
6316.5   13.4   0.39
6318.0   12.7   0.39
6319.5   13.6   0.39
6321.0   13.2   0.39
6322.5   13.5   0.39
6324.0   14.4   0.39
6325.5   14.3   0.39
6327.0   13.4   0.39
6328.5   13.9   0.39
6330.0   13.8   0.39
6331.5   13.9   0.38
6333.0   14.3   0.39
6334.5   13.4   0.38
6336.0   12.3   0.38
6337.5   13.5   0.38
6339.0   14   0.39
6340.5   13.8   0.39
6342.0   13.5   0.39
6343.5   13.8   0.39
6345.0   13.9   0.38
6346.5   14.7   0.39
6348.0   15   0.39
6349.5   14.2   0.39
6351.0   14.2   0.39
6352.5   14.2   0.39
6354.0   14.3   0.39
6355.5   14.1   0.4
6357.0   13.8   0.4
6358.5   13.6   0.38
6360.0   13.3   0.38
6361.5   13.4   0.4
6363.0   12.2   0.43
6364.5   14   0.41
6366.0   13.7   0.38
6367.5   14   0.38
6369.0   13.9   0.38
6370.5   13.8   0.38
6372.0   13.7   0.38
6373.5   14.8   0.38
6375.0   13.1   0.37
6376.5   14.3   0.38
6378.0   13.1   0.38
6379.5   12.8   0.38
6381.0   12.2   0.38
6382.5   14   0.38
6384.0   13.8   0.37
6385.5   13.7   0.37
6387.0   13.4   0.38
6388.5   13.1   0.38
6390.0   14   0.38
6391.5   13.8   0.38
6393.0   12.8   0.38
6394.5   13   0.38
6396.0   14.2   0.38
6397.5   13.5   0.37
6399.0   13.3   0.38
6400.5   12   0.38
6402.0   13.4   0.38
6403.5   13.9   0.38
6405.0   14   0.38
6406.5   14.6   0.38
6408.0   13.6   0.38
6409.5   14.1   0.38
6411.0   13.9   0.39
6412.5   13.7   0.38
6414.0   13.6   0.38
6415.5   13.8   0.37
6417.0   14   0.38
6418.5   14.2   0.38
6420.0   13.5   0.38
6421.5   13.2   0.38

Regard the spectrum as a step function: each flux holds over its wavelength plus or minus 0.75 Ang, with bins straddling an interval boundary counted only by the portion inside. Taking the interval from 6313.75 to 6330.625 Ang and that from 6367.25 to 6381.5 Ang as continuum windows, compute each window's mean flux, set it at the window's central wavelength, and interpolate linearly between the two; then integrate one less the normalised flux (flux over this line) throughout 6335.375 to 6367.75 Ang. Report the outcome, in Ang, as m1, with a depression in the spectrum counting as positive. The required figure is -0.55 Ang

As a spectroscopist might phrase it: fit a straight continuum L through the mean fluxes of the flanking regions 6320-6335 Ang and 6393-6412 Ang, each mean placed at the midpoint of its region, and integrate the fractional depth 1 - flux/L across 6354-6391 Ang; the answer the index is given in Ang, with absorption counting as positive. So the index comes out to 0.24 Ang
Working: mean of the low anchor 13.8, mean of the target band 13.6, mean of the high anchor 13.6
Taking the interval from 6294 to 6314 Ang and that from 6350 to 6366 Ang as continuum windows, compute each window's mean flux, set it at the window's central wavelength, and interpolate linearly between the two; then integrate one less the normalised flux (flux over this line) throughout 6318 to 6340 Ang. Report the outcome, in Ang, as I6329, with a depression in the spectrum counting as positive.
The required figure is -0.5 Ang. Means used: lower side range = 13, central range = 13.6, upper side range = 13.7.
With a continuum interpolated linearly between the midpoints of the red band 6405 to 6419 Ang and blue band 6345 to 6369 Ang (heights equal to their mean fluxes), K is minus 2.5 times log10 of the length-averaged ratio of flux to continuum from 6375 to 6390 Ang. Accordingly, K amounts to 0.042 mag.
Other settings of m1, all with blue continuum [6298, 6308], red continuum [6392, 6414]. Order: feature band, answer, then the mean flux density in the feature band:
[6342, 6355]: -1.0 Ang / 14.2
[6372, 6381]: -0.1 Ang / 13.5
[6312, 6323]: -0.1 Ang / 13.1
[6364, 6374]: -0.5 Ang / 14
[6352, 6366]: -0.4 Ang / 13.6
